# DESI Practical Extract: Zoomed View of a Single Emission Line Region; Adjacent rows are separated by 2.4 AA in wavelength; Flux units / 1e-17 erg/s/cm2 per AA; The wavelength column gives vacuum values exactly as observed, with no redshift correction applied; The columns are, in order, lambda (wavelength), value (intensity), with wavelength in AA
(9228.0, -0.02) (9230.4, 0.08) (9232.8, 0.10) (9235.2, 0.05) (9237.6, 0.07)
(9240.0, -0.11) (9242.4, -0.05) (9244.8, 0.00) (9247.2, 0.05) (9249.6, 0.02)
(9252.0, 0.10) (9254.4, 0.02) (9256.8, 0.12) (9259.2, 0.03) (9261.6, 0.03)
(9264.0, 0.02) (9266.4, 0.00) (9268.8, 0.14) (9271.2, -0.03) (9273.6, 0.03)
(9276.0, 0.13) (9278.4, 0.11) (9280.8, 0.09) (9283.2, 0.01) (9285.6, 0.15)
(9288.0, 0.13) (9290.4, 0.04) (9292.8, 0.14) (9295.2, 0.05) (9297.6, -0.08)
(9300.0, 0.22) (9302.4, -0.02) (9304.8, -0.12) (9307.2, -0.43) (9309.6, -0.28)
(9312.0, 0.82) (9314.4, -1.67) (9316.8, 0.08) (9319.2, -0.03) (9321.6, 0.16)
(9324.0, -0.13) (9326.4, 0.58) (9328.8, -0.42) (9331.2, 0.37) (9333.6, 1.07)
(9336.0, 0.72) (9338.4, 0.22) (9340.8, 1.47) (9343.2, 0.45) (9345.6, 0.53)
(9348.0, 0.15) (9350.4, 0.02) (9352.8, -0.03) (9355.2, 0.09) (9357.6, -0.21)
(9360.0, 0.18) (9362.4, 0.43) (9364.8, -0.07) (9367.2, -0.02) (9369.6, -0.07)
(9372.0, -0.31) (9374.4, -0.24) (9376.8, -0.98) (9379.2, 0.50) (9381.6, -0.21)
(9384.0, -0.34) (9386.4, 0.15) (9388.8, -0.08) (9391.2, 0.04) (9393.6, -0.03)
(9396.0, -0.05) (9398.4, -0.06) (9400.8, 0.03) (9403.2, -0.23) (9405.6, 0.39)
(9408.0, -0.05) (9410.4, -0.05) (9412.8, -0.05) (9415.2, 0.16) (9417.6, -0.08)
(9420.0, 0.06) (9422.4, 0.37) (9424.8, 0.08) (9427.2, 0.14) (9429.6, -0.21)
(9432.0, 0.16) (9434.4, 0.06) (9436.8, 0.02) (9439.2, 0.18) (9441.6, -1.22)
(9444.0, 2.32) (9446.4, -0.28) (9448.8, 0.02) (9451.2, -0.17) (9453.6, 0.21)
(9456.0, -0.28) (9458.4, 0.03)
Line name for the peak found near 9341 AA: [O II]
